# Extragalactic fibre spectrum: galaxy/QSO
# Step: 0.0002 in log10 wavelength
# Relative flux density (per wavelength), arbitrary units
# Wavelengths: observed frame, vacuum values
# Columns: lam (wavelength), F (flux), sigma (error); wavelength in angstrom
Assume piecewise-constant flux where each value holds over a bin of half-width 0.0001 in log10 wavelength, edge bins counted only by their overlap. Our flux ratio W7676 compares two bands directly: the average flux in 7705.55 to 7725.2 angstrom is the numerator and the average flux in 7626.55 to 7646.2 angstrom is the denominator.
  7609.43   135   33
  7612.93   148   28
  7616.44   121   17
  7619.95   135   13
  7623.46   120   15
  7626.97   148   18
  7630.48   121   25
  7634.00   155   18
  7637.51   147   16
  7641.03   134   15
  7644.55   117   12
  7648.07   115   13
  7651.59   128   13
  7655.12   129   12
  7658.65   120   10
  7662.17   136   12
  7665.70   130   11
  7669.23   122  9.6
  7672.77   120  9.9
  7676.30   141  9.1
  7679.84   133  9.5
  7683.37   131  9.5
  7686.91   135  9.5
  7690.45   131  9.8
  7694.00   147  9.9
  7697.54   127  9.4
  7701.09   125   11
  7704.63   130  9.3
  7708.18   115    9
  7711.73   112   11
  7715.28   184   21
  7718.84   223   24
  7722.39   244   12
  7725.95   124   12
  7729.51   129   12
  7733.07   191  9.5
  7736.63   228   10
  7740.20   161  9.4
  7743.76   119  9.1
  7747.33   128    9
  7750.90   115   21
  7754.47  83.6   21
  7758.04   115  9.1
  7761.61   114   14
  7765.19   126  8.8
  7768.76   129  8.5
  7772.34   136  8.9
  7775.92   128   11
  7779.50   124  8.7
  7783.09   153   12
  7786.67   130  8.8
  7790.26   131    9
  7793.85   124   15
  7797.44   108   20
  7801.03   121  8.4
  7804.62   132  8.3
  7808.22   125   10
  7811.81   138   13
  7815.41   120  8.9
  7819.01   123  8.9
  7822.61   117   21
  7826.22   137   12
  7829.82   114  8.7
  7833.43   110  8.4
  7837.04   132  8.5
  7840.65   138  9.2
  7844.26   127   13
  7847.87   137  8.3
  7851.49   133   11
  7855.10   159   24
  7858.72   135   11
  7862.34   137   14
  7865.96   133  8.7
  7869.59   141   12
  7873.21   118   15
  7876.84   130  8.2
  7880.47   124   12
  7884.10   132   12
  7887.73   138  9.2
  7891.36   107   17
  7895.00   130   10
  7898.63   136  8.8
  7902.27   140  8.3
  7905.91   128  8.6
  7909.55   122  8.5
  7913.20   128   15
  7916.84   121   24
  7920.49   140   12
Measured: 1.3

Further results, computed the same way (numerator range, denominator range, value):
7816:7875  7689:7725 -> 0.85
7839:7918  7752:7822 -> 1.06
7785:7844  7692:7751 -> 0.81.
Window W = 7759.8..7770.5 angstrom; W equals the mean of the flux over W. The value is 123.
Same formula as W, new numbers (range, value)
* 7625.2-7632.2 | 135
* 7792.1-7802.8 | 118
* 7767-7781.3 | 129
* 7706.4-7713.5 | 114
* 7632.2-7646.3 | 138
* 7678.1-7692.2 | 133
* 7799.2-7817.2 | 127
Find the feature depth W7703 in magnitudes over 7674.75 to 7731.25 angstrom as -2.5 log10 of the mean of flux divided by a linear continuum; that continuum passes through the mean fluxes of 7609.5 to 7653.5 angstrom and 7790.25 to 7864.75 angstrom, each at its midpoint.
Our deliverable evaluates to -0.12 mag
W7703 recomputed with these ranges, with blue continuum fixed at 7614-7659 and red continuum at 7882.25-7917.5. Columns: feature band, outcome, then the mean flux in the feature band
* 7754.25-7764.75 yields 0.177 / 110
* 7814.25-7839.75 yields 0.057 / 122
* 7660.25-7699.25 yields -0.015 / 132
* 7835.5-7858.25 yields -0.071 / 138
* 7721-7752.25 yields -0.223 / 159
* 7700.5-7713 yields 0.083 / 120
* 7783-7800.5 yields 0.026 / 126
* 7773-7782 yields 0.001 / 129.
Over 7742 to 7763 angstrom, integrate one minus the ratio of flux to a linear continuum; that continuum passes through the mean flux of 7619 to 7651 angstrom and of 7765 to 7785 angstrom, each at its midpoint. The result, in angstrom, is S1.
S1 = 3.3 angstrom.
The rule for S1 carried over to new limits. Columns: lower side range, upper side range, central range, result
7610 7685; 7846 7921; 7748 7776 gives 2.82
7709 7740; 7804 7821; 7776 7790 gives 0.92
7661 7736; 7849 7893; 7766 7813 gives 3.29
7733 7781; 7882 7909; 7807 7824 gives 0.93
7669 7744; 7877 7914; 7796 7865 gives 3.56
